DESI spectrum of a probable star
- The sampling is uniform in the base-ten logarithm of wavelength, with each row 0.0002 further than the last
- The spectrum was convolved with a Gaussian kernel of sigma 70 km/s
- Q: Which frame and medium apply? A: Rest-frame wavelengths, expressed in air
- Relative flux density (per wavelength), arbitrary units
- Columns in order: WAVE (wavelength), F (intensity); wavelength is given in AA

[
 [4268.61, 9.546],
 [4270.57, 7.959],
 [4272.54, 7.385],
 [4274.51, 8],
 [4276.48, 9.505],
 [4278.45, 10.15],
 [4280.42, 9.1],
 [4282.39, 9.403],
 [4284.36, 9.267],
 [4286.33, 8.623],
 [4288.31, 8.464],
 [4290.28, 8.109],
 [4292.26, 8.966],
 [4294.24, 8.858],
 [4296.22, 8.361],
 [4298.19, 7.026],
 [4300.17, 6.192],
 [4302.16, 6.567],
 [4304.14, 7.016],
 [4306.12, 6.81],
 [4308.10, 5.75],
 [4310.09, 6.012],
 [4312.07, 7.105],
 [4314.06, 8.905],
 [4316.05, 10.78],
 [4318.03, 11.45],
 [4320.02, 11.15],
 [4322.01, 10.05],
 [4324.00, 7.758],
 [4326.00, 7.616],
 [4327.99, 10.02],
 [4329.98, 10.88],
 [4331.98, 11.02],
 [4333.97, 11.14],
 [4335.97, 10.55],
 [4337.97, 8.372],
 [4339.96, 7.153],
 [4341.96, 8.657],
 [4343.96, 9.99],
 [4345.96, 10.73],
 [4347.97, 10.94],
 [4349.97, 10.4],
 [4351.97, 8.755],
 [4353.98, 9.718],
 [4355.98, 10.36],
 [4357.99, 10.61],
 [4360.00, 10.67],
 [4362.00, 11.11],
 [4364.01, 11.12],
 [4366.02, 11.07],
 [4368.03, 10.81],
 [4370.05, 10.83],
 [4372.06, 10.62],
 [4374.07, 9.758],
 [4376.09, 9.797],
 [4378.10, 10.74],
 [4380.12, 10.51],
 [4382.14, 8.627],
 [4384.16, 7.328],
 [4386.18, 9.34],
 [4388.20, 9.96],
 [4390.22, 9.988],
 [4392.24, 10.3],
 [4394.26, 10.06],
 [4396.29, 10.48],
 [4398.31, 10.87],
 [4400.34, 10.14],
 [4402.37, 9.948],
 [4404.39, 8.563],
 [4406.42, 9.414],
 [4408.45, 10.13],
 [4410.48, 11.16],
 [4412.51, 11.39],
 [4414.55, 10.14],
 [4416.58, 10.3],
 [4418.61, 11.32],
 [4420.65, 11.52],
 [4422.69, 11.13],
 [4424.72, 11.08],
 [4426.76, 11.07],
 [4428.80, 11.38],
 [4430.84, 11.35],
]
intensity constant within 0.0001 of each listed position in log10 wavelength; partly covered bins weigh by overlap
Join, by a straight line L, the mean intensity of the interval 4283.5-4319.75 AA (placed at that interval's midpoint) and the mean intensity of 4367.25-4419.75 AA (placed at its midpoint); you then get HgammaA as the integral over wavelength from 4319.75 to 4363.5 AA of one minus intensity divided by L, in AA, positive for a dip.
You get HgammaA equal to -4.6 AA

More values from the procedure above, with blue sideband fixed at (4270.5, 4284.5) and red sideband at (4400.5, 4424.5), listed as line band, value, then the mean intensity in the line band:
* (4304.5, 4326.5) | 2.0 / 8.47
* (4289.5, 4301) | 1.4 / 7.94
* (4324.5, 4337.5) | -0.7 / 10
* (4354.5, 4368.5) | -1.3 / 10.8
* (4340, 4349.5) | -0.1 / 9.8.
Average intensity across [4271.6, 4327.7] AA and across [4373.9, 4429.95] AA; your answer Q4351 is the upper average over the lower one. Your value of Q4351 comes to 1.22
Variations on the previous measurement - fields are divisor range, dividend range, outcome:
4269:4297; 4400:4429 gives 1.21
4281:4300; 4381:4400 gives 1.14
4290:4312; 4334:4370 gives 1.40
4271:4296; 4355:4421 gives 1.17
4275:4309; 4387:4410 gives 1.23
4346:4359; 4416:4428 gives 1.09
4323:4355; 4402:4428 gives 1.10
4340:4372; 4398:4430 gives 1.03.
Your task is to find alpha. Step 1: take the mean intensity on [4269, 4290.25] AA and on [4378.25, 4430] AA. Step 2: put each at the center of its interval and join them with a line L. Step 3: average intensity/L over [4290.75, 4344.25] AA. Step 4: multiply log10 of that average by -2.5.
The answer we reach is 0.07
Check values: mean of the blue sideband 8.78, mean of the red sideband 10.3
